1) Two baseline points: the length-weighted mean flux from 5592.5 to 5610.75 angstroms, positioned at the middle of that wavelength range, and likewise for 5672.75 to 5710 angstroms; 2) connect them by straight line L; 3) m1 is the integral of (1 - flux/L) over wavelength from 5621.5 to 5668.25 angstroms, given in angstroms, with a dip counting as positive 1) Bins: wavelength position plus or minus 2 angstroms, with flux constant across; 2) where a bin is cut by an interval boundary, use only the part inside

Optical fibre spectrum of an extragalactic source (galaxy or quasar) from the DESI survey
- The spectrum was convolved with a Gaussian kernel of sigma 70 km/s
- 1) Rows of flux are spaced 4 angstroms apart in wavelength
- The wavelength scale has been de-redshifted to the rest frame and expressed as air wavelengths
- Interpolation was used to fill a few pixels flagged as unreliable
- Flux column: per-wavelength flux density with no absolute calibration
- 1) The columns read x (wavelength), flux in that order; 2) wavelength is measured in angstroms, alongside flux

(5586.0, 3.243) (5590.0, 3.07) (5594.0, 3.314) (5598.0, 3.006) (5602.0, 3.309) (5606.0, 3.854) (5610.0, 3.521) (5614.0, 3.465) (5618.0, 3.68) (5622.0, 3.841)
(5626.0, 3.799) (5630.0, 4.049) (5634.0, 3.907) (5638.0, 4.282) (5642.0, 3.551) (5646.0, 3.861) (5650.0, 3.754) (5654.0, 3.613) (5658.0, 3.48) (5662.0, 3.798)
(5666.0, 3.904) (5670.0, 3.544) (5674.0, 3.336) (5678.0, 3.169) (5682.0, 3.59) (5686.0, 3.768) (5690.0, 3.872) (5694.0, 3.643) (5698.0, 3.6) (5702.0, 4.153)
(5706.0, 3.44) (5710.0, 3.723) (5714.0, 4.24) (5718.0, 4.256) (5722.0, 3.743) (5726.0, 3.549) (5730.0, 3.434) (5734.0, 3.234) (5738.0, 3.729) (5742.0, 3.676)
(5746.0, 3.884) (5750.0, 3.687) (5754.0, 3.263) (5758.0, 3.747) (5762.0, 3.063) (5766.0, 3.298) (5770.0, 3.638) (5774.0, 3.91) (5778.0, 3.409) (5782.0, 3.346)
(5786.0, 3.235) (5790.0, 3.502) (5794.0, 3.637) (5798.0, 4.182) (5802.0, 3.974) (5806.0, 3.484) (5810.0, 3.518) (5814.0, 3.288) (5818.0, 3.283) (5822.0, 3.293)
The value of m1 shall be -4.1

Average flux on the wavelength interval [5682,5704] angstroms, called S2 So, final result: 3.79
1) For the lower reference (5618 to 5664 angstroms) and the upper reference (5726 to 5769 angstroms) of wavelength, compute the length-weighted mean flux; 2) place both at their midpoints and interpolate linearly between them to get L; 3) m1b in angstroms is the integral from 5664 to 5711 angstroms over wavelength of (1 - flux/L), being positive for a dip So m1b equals 0.4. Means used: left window 3.81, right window 3.51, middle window 3.64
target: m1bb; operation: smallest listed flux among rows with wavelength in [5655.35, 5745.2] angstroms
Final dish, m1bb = 3.169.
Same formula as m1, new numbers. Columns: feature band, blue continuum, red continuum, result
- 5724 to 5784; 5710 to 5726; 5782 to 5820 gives 4.2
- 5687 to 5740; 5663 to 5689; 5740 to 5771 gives -2.8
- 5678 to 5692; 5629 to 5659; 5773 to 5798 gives 0.3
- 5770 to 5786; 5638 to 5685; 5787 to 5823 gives 0.3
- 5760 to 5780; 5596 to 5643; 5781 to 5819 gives 0.6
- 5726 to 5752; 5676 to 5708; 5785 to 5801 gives 0.5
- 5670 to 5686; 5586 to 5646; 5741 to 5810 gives 0.7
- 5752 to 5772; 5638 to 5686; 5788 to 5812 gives 1.6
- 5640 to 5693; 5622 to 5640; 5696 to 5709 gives 3.1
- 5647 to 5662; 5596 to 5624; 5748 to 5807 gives -0.5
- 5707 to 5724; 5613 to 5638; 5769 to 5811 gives -1.1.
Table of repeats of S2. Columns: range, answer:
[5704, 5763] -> 3.65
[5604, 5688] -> 3.7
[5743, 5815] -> 3.56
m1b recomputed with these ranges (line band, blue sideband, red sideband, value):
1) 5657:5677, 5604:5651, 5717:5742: 0.7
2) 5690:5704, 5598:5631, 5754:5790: -1.1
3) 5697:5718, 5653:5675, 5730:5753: -1.6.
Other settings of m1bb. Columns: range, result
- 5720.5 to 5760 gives 3.234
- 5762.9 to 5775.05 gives 3.298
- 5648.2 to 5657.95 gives 3.613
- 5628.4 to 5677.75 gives 3.336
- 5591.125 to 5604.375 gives 3.006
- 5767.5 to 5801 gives 3.235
